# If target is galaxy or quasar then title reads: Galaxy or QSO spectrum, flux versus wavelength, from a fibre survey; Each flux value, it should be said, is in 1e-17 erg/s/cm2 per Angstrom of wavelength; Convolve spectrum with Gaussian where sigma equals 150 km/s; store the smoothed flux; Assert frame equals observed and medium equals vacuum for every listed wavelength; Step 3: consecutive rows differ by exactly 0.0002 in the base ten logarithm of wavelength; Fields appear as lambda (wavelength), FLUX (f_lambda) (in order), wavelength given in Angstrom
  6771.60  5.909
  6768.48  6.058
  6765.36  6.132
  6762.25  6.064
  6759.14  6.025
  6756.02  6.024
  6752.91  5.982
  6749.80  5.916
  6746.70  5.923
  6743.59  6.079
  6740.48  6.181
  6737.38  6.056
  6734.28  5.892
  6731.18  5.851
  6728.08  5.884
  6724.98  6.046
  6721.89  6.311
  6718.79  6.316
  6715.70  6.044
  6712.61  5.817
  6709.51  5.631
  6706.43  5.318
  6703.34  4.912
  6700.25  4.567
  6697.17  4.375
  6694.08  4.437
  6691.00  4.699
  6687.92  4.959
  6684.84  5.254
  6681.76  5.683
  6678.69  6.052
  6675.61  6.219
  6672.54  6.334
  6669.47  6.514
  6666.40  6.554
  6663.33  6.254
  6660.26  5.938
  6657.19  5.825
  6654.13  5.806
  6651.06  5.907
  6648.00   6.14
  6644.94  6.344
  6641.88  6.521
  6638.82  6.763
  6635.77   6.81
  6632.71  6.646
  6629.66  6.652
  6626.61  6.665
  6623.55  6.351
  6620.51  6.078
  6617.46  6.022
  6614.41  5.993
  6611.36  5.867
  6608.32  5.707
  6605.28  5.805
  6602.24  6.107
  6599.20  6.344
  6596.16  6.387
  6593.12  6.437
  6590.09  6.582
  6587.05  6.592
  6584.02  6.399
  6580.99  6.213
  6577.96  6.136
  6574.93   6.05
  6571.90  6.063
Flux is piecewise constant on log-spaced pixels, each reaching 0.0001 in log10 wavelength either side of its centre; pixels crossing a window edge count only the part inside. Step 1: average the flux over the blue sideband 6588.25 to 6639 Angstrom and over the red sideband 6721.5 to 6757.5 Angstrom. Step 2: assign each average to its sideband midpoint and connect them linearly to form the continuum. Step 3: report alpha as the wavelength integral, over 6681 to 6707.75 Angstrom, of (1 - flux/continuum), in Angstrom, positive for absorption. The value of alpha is 5.4 Angstrom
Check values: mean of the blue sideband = 6.3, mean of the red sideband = 6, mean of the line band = 4.88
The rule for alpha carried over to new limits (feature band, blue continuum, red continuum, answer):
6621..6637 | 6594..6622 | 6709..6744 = -1.5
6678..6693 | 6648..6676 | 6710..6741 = 2.1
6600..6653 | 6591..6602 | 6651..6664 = -0.9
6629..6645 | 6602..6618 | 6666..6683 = -1.6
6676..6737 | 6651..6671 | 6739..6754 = 5.7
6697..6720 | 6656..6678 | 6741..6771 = 2.7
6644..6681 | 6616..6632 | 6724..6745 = 0.6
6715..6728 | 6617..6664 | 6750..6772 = -0.1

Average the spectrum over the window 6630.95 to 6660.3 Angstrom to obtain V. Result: 6.29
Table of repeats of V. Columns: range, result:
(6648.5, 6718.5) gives 5.62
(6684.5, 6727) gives 5.34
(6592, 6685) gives 6.21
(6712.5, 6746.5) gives 6.05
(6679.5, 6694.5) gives 5.1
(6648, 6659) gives 5.89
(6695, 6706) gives 4.68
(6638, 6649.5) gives 6.42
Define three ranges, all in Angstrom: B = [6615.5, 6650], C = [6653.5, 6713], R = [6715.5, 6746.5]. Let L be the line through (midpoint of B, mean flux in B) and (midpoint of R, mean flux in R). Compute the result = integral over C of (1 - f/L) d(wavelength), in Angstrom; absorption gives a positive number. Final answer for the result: 6.7 Angstrom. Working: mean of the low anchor 6.44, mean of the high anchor 6.06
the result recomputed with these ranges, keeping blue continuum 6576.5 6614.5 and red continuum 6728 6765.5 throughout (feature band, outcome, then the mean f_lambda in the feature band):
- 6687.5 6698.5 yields 2.7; 4.59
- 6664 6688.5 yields 0.4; 6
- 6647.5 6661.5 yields 0.5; 5.91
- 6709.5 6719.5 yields 0.1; 5.97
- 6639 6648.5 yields -0.4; 6.42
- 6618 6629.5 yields -0.4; 6.37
